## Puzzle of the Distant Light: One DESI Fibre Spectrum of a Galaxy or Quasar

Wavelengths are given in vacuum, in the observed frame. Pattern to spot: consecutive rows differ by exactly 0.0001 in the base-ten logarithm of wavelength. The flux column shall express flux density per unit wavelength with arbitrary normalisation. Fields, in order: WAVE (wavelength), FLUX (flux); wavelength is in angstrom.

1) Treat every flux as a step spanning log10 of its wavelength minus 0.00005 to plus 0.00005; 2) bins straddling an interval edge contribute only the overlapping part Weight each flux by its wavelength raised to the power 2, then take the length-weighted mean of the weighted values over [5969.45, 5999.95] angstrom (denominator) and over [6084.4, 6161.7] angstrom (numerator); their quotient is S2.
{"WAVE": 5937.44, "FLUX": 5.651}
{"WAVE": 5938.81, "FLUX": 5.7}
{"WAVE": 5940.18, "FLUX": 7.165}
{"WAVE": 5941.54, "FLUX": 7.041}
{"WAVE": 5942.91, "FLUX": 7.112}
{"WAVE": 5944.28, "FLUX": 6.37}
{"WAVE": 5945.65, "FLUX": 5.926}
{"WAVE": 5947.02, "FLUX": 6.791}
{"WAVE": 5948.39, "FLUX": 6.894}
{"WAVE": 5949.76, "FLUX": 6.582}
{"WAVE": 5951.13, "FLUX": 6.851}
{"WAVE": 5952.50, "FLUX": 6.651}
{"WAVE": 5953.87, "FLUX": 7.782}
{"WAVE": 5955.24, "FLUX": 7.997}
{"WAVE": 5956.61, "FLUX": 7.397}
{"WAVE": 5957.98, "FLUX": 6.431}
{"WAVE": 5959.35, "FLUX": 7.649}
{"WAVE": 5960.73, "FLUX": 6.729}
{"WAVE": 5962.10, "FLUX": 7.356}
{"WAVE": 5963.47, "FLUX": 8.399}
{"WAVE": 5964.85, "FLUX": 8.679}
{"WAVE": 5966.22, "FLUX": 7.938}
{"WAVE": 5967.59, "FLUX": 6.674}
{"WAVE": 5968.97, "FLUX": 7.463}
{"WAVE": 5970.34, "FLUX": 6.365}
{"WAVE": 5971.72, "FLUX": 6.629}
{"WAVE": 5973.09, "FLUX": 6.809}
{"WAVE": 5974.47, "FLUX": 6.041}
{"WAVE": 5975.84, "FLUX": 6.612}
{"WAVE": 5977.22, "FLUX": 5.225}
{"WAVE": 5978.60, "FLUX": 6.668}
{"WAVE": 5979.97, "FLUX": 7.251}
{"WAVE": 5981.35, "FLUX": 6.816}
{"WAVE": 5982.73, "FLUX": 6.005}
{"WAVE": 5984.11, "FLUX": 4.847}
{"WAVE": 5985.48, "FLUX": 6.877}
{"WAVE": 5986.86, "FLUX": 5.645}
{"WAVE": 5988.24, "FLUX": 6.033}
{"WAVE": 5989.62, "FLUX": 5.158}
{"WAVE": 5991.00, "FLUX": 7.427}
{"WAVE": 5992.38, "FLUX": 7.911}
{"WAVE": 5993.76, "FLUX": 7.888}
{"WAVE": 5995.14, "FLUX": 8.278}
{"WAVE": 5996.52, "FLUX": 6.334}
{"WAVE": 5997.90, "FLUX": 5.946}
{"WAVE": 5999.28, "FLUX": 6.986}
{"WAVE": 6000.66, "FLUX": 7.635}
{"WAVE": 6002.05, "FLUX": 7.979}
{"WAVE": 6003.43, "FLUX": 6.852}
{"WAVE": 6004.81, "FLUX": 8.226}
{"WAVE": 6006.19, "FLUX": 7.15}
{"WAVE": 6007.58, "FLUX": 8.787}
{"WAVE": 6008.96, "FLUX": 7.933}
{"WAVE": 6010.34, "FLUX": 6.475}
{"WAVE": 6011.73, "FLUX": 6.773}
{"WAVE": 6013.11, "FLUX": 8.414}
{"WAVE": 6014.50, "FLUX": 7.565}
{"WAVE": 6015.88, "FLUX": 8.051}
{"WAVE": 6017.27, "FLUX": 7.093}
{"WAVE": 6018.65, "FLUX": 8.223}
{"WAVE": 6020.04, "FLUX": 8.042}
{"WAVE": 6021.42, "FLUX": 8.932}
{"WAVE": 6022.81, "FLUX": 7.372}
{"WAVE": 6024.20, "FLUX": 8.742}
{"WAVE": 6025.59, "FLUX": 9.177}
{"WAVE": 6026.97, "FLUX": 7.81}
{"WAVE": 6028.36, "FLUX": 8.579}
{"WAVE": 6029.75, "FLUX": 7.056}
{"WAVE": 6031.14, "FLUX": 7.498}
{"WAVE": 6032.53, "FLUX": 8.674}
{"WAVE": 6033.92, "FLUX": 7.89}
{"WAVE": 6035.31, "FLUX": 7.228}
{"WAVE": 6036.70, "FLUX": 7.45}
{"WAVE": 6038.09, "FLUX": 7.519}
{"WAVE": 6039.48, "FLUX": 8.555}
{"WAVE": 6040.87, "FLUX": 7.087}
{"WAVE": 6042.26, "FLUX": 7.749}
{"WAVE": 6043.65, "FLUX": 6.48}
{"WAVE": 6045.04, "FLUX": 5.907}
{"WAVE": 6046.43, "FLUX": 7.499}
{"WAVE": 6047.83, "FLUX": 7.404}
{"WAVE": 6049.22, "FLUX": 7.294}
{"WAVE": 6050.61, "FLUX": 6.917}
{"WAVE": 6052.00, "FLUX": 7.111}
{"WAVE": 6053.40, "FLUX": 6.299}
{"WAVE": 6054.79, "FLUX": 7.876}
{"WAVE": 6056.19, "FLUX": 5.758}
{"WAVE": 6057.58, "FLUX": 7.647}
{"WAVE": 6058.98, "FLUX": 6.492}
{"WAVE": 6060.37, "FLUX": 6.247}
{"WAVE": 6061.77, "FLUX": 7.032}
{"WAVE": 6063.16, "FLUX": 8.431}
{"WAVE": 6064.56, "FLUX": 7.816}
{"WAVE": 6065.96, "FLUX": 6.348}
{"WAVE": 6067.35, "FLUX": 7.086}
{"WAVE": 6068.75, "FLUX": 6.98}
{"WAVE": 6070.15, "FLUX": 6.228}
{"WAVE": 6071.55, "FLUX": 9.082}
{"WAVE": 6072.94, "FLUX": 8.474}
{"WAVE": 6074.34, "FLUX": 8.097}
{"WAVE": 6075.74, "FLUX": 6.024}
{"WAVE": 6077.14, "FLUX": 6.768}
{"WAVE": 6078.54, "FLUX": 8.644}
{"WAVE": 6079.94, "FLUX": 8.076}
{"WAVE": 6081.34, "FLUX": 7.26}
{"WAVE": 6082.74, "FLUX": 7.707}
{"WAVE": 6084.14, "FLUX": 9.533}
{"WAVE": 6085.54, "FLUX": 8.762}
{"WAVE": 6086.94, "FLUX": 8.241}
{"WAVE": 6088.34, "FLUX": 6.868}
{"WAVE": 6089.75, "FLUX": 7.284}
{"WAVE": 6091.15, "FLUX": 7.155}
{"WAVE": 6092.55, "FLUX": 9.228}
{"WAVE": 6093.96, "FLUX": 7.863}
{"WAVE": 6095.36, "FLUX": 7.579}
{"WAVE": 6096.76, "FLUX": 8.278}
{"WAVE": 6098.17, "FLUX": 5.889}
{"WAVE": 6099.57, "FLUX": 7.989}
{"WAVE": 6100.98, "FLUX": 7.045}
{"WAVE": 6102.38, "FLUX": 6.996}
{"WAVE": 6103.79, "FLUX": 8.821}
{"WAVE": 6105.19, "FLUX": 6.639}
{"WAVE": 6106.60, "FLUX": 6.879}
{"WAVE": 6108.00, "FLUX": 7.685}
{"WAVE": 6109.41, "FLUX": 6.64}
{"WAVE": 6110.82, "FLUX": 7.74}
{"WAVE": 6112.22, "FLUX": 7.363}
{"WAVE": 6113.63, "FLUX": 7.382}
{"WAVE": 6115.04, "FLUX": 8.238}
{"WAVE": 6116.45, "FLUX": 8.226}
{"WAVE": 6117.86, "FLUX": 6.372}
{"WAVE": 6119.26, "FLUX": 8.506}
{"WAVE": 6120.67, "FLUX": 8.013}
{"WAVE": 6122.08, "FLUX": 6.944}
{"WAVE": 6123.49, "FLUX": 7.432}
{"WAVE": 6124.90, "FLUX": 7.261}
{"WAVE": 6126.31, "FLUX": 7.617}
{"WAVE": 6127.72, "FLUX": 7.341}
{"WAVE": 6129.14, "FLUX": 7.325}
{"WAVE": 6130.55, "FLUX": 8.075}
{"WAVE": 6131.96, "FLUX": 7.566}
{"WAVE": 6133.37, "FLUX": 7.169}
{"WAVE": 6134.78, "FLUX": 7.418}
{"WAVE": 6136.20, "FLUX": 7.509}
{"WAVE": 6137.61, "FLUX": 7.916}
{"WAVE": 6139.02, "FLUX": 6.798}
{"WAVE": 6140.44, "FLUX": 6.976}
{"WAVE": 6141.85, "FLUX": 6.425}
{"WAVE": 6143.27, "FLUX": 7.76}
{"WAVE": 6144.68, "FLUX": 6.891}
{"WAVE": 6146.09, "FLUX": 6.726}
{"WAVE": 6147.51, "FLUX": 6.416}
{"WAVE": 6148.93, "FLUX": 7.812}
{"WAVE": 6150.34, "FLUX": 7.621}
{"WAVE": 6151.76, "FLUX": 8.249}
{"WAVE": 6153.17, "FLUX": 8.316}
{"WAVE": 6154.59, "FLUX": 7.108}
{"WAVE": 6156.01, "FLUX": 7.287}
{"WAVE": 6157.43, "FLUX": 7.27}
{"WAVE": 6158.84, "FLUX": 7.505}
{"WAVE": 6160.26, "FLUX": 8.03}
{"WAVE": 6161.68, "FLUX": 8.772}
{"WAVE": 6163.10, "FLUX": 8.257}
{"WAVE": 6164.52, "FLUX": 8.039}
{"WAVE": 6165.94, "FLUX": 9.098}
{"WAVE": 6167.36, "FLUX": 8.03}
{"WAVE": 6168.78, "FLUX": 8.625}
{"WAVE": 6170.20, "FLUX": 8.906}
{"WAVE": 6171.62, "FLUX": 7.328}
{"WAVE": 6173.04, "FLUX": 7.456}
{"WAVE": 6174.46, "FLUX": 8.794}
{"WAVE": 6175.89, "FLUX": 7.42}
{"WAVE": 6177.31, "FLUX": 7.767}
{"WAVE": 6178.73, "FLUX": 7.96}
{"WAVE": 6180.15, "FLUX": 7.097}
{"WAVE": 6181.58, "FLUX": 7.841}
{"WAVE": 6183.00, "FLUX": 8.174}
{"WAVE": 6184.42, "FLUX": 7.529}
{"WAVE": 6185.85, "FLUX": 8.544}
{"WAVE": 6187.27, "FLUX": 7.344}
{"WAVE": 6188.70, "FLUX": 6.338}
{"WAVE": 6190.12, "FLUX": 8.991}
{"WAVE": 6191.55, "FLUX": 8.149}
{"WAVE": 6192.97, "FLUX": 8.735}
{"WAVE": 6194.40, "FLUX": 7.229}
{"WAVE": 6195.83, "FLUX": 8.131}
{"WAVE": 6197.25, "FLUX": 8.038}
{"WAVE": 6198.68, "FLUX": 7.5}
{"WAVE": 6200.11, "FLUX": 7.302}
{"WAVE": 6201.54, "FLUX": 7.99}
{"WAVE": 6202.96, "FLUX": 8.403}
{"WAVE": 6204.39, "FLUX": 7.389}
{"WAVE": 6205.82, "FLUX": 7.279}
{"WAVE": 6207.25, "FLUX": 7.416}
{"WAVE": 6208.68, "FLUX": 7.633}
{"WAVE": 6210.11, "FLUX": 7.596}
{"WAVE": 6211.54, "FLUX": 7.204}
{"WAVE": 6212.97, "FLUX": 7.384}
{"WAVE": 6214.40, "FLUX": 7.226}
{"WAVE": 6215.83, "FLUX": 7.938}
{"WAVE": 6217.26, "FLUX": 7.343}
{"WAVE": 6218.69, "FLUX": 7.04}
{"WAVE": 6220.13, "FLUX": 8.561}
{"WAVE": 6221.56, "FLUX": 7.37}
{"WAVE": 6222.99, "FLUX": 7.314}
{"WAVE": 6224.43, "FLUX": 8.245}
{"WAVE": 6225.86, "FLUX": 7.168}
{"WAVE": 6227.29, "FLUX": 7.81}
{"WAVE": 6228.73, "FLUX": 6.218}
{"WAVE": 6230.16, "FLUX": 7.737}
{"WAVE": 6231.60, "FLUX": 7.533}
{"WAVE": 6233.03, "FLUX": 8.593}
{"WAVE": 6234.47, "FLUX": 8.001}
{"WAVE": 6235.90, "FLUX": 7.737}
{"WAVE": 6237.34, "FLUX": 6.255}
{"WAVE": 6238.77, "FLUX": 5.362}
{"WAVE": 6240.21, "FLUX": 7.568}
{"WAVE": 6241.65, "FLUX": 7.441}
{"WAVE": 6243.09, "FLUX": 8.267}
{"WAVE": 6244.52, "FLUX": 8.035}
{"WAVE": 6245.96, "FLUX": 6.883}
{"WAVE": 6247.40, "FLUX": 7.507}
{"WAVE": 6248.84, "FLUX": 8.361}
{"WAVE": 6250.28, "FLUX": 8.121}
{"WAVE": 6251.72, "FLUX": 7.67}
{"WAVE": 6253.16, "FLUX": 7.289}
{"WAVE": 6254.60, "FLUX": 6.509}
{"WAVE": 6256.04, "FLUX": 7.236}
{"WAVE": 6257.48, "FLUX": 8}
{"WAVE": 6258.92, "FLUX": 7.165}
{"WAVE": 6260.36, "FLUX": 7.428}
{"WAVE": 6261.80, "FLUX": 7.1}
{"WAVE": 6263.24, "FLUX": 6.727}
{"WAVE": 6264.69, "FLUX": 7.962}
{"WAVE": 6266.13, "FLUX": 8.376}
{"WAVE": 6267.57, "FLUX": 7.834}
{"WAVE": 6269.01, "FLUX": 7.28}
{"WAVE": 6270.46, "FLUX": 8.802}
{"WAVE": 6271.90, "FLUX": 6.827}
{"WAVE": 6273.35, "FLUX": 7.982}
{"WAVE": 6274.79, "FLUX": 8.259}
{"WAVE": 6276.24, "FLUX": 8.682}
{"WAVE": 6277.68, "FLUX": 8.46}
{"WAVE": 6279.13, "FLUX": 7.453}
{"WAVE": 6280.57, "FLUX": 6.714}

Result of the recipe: 1.20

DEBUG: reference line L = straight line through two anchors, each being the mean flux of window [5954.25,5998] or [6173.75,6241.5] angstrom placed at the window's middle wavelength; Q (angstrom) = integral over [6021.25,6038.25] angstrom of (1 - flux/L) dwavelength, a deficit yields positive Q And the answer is -2.25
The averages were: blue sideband 6.88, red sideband 7.62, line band 7.98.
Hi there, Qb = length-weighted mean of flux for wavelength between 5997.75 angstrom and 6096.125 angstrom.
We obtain 7.57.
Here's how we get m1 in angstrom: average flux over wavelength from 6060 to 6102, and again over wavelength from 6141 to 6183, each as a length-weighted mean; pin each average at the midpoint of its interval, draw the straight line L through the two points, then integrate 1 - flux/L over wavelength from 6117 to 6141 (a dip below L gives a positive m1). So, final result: 0.8 angstrom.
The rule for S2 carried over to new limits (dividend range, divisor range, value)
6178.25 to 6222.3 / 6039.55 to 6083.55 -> 1.11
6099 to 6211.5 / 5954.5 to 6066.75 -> 1.11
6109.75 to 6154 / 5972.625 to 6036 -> 1.07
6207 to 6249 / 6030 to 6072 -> 1.09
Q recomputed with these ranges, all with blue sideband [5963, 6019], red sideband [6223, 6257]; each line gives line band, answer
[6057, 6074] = -0.37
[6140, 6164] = -0.61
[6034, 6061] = 0.20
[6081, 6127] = -2.41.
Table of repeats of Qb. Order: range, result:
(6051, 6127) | 7.48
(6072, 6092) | 7.81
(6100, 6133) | 7.48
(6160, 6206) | 7.96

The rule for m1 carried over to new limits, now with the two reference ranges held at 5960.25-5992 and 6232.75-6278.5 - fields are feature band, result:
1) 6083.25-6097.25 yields -2.0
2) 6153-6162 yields -0.5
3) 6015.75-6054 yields -4.1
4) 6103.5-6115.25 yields -0.5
